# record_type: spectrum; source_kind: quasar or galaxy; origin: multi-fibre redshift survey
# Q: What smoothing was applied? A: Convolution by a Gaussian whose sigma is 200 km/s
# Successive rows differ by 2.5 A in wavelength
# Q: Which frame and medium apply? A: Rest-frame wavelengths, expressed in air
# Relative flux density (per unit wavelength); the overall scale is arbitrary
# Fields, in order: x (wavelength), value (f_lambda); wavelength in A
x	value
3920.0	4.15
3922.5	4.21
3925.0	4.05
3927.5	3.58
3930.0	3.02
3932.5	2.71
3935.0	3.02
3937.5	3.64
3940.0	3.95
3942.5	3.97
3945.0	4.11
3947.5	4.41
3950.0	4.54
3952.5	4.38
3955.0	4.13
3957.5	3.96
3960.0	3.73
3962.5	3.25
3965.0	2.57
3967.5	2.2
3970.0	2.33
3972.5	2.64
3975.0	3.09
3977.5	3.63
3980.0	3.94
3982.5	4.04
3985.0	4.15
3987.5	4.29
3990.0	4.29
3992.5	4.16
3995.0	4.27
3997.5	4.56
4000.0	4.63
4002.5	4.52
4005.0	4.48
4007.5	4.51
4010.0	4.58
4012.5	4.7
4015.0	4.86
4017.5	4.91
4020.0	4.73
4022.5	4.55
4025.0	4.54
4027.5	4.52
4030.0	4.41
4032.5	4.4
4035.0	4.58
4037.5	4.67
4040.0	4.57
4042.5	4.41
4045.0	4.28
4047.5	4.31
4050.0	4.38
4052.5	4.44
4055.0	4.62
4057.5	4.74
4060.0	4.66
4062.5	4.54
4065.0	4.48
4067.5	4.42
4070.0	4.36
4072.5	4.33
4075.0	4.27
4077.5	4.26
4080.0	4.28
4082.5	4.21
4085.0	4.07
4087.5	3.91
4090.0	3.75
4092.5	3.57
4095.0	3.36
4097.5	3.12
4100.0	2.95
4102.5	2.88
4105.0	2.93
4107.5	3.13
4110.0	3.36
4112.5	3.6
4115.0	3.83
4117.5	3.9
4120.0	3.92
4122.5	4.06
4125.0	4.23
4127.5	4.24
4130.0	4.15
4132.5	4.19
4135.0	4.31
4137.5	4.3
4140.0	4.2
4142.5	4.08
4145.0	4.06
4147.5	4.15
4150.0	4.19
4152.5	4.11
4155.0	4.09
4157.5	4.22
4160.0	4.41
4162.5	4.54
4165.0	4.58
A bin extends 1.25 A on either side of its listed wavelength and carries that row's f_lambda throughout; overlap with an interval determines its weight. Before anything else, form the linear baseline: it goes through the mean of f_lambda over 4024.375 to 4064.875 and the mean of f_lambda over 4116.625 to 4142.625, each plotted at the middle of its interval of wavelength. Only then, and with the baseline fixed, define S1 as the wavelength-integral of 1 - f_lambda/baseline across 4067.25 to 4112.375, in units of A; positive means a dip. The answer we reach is 6.4 A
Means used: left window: 4.5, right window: 4.15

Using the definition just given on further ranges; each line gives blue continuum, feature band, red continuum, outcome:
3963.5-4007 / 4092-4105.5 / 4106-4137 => 2.65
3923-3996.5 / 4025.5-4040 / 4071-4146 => -2.96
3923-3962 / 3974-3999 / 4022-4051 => 0.39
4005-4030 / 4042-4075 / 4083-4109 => -3.93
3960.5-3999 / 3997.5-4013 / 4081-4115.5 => -4.42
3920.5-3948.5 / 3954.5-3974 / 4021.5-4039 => 4.38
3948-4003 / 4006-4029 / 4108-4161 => -4.73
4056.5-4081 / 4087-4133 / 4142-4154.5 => 6.93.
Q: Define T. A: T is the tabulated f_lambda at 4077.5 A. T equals 4.26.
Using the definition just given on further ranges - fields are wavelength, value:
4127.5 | 4.24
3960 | 3.73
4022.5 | 4.55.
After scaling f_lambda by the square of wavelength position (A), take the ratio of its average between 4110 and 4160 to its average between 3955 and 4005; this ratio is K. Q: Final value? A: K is 1.2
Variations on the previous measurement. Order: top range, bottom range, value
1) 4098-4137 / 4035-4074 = 0.85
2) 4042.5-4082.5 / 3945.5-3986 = 1.30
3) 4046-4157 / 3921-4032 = 1.07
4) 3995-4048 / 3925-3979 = 1.35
